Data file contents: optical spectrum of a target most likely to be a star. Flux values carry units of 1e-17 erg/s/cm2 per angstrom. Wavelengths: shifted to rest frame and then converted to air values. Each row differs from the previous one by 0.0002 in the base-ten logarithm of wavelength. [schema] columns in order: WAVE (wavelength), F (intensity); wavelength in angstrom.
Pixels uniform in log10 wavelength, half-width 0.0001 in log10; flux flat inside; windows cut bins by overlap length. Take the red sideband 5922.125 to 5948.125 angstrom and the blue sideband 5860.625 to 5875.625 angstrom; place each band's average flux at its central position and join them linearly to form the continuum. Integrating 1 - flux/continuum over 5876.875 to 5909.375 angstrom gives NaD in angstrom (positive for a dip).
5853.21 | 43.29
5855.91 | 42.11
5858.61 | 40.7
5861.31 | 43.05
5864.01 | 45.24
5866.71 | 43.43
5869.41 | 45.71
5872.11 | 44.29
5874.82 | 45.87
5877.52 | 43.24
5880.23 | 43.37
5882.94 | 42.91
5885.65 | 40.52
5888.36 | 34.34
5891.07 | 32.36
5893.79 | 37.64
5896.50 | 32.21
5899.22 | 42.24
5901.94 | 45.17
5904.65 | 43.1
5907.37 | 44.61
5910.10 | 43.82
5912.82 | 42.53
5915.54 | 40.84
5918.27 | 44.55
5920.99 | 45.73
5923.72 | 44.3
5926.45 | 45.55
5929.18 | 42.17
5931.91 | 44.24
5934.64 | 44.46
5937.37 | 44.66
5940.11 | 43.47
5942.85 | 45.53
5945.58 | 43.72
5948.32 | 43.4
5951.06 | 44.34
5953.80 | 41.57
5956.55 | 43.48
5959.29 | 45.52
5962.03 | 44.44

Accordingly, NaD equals 3.2 angstrom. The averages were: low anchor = 44.6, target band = 40.1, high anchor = 44.2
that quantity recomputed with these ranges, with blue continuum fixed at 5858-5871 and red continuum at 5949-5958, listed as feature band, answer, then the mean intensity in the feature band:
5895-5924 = 0.6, 42.6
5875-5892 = 1.4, 40.1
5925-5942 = -0.3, 44.1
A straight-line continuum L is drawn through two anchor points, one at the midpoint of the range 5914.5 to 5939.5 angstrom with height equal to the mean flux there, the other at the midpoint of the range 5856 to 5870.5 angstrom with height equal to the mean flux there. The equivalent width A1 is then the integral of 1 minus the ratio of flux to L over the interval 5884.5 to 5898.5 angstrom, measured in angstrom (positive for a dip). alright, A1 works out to 2.59 angstrom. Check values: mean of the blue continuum 43.5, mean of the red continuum 44.1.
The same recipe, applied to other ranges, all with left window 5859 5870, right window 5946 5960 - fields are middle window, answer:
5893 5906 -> 1.1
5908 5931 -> 0.0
